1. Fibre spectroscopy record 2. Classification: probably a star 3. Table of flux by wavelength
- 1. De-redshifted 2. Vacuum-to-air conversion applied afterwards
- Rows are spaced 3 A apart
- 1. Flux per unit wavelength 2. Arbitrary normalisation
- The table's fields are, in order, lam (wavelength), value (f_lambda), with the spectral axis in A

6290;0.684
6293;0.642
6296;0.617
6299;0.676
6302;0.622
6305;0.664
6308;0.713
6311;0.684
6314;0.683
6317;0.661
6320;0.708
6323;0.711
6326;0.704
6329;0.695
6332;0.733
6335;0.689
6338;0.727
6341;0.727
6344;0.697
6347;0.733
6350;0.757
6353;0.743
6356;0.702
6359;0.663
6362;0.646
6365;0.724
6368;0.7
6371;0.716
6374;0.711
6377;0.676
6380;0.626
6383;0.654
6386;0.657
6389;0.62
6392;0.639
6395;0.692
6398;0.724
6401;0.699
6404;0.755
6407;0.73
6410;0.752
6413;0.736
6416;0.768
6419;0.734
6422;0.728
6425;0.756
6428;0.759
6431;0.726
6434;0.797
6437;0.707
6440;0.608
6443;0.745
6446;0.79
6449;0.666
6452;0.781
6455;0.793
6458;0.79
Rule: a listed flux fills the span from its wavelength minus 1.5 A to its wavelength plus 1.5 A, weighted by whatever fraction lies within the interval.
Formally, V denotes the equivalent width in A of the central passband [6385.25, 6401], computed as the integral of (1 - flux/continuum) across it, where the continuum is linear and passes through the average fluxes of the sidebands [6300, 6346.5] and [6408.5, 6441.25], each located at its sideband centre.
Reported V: 1.1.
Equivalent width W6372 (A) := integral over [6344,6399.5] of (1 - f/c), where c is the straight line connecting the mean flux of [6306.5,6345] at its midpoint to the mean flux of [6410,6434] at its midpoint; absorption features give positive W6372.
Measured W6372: 2.7 A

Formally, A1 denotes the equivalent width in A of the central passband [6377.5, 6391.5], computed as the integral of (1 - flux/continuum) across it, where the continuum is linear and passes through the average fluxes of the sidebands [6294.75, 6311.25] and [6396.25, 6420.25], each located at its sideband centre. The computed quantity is 1.5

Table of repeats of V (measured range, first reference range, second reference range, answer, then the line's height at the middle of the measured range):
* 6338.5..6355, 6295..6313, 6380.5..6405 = -1.5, 0.67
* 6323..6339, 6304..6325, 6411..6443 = -0.3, 0.696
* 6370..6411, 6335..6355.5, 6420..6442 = 2.1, 0.726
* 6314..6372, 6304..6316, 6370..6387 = -2.3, 0.679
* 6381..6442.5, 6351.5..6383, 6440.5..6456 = 0.7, 0.719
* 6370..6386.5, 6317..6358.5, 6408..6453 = 1.2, 0.724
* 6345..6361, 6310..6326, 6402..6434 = -0.1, 0.71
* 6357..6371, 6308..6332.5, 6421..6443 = 0.4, 0.709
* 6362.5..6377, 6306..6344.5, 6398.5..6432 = 0.3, 0.721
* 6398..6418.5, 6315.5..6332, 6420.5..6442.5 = -0.5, 0.721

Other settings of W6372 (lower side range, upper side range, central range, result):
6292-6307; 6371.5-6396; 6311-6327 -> -1.0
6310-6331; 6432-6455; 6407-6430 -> -0.7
